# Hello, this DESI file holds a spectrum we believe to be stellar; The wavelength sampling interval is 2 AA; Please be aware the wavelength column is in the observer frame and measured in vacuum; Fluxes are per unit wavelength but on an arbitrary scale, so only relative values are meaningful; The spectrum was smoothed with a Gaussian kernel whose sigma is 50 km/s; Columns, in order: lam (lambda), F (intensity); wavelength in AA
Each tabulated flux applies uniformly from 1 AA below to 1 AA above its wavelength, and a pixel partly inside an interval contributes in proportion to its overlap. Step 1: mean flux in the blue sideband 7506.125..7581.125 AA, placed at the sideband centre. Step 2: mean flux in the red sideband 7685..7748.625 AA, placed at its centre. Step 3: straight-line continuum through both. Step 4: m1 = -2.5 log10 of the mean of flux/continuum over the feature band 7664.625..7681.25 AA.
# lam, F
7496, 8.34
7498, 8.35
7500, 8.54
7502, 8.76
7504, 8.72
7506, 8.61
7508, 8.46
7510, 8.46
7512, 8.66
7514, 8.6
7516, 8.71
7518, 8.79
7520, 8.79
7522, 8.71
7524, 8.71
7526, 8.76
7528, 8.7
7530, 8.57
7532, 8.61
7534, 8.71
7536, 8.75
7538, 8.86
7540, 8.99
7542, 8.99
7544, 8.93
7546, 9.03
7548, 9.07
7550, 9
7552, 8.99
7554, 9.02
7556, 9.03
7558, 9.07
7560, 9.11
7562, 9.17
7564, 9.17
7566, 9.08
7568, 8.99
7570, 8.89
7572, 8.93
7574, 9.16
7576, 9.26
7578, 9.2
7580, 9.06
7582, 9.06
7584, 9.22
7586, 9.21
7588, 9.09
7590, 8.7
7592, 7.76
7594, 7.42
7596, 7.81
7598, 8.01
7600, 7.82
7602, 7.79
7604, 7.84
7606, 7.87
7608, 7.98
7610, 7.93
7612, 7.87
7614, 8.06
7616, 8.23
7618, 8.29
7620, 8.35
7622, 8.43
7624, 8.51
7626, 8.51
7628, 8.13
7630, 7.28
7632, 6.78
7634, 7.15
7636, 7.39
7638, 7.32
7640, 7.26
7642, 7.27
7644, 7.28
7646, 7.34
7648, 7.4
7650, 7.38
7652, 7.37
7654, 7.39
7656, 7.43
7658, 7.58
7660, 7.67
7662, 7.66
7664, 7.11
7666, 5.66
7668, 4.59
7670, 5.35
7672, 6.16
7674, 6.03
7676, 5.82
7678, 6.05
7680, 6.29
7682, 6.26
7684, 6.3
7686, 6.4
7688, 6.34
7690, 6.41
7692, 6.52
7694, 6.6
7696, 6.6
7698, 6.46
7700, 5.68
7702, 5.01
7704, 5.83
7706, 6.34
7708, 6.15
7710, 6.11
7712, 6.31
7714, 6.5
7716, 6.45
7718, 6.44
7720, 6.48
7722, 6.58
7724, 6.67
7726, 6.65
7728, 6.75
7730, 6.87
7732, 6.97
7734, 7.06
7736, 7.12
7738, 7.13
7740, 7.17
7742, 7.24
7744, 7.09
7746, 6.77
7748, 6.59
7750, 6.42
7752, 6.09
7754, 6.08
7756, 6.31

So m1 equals 0.228 mag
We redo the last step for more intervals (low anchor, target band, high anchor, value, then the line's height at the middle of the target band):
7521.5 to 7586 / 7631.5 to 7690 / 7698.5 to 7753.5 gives 0.109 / 7.45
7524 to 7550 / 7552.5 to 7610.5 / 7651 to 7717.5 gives -0.072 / 8.09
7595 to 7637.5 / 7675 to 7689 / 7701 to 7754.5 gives 0.146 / 7.11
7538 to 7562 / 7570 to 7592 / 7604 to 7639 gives -0.061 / 8.53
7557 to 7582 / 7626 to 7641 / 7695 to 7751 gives 0.088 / 8.03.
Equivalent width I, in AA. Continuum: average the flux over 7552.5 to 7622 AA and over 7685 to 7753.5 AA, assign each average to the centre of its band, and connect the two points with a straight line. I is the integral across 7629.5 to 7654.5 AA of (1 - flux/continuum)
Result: 1.4 AA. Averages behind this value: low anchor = 8.57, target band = 7.28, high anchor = 6.52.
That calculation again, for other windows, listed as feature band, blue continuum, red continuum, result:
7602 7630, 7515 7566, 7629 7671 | -1.86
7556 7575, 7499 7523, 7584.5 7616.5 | -1.70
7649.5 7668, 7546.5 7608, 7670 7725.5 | -0.15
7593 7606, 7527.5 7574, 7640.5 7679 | 0.30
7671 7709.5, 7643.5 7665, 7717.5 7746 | 5.36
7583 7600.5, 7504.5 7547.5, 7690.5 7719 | -1.21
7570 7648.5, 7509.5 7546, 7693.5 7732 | -4.21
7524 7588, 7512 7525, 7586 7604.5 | -4.39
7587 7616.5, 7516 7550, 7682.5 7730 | -0.67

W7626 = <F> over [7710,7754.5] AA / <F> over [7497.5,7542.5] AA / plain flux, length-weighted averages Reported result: 0.77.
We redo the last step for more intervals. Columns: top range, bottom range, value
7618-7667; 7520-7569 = 0.84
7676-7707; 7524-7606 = 0.71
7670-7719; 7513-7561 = 0.70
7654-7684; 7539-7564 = 0.71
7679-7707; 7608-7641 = 0.79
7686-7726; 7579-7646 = 0.79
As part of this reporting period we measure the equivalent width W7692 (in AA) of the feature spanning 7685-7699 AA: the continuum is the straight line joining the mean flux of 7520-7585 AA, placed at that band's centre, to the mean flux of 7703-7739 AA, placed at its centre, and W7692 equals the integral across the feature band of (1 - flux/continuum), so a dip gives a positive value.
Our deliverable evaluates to 1.02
